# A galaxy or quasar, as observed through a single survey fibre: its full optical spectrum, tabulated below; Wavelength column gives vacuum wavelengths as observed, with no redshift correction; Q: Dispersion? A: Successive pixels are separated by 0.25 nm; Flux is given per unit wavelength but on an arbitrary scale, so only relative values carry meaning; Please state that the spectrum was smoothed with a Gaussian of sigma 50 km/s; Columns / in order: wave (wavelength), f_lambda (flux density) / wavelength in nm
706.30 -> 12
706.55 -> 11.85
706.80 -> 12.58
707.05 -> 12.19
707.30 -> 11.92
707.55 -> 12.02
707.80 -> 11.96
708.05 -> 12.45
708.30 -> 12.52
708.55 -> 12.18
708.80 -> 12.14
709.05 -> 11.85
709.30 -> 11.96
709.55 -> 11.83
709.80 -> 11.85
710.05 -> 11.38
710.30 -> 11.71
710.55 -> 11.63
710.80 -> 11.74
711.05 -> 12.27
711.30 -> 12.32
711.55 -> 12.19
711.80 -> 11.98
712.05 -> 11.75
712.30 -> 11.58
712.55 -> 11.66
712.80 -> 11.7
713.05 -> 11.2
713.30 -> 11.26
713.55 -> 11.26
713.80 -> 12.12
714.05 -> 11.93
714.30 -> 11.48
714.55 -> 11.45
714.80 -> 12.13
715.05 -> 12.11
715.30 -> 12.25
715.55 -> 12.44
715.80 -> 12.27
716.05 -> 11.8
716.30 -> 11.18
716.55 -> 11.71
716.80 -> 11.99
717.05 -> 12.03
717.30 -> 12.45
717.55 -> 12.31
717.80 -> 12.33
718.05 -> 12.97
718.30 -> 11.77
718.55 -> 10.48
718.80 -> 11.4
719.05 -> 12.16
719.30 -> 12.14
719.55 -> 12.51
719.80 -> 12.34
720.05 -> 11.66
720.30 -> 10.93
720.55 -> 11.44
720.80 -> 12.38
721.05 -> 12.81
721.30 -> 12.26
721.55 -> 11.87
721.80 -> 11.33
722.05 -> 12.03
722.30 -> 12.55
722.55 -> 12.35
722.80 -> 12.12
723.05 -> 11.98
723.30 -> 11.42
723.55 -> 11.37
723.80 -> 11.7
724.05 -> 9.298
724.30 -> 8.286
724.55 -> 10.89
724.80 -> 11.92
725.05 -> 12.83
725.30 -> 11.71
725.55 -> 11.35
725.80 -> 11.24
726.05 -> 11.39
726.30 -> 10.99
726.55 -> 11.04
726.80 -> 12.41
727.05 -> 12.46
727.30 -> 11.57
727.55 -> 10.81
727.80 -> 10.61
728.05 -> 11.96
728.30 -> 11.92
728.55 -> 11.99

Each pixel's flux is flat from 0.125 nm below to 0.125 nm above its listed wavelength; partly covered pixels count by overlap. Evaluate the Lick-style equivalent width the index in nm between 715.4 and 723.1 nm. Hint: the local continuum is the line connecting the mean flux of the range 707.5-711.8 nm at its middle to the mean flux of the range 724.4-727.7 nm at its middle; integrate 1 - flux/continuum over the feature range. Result -0.17 nm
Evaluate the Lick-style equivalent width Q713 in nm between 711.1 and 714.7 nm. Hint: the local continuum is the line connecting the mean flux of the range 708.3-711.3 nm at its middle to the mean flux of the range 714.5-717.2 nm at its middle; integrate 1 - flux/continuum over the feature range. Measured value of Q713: 0.07 nm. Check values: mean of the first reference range 11.9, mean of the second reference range 12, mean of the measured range 11.7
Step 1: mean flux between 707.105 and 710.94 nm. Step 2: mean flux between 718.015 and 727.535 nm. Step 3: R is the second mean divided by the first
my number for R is 0.97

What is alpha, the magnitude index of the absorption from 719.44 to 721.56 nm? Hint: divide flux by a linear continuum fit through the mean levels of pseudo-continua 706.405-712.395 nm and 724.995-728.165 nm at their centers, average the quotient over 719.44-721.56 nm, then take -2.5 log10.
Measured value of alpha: -0.03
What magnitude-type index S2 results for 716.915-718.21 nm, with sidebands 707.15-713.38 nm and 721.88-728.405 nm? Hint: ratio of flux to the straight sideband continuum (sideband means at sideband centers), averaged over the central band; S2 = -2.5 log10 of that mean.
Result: -0.06 mag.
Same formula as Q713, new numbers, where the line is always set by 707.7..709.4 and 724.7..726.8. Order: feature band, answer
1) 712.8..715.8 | 0.043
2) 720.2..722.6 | -0.051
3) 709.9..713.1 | 0.072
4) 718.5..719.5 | 0.010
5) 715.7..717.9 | -0.020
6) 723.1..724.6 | 0.144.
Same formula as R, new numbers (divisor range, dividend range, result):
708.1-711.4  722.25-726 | 0.95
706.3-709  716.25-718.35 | 1.00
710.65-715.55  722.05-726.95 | 0.97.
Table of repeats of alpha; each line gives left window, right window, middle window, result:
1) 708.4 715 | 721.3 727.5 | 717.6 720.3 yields -0.03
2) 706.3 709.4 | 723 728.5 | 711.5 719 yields 0.00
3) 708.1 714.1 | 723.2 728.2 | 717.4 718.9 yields -0.03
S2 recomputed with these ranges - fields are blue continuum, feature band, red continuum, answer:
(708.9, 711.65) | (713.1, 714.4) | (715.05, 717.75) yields 0.04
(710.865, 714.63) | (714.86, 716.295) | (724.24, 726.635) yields -0.04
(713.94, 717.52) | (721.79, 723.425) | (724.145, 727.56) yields -0.04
